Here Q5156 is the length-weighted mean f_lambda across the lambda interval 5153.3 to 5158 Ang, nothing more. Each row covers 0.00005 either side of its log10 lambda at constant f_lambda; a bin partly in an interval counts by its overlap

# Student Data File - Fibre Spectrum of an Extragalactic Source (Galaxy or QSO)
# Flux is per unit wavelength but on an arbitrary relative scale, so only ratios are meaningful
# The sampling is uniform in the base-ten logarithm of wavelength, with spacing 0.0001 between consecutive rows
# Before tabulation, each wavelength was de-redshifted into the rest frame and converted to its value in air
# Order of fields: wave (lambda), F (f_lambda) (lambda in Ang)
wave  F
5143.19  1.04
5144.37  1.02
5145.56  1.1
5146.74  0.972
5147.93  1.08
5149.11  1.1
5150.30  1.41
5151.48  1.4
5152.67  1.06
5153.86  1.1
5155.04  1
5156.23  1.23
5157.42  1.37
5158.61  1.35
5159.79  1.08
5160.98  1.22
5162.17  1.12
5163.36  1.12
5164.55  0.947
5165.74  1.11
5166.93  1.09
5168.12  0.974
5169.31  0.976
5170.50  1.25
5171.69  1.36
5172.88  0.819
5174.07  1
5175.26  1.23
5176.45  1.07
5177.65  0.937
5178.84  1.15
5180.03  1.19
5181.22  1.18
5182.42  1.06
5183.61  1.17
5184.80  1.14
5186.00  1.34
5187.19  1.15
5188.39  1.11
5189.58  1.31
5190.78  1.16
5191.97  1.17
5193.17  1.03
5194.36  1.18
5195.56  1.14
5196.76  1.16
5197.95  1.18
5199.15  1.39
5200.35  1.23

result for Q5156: 1.18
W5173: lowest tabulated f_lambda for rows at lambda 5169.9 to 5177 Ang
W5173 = 0.819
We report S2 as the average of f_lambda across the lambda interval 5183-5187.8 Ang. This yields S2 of 1.2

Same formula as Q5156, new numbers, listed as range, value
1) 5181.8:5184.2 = 1.11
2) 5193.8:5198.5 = 1.16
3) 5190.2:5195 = 1.14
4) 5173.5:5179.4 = 1.08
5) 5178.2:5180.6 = 1.17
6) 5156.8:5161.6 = 1.25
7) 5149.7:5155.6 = 1.2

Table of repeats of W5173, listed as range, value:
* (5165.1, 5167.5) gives 1.09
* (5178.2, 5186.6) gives 1.06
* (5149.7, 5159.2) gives 1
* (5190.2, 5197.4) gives 1.03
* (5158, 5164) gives 1.08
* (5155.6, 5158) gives 1.23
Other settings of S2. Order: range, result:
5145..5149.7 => 1.06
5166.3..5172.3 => 1.13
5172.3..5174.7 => 0.916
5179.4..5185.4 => 1.15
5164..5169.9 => 1.02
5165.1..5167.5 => 1.1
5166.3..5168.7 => 1.03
